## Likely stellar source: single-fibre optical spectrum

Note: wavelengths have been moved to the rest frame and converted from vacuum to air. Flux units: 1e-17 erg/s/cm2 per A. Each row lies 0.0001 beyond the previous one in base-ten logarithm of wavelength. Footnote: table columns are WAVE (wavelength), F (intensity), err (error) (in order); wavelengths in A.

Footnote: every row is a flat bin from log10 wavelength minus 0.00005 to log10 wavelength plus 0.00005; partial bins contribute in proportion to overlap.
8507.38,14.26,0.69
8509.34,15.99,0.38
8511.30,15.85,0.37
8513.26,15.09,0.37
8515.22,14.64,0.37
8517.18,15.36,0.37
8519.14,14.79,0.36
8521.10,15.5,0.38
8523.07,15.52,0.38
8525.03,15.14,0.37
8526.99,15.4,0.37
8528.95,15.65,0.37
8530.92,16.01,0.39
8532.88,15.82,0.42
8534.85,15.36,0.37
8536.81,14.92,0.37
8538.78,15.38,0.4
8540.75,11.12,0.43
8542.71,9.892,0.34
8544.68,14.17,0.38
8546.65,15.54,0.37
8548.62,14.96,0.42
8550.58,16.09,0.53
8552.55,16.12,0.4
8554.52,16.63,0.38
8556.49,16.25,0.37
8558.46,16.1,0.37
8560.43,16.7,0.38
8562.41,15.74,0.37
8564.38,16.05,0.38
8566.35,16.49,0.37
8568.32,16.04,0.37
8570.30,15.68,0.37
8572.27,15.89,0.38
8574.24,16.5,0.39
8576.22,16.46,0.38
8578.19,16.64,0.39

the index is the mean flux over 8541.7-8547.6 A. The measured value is 13.2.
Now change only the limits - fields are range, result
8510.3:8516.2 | 15.2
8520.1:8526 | 15.4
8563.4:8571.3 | 16.1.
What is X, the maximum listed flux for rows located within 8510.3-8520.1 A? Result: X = 15.85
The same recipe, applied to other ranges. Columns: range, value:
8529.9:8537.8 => 16.01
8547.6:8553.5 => 16.12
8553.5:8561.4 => 16.7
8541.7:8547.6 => 15.54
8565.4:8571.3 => 16.49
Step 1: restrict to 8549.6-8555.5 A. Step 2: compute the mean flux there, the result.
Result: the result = 16.3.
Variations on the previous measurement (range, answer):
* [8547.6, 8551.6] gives 15.6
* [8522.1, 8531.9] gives 15.6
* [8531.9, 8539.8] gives 15.3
